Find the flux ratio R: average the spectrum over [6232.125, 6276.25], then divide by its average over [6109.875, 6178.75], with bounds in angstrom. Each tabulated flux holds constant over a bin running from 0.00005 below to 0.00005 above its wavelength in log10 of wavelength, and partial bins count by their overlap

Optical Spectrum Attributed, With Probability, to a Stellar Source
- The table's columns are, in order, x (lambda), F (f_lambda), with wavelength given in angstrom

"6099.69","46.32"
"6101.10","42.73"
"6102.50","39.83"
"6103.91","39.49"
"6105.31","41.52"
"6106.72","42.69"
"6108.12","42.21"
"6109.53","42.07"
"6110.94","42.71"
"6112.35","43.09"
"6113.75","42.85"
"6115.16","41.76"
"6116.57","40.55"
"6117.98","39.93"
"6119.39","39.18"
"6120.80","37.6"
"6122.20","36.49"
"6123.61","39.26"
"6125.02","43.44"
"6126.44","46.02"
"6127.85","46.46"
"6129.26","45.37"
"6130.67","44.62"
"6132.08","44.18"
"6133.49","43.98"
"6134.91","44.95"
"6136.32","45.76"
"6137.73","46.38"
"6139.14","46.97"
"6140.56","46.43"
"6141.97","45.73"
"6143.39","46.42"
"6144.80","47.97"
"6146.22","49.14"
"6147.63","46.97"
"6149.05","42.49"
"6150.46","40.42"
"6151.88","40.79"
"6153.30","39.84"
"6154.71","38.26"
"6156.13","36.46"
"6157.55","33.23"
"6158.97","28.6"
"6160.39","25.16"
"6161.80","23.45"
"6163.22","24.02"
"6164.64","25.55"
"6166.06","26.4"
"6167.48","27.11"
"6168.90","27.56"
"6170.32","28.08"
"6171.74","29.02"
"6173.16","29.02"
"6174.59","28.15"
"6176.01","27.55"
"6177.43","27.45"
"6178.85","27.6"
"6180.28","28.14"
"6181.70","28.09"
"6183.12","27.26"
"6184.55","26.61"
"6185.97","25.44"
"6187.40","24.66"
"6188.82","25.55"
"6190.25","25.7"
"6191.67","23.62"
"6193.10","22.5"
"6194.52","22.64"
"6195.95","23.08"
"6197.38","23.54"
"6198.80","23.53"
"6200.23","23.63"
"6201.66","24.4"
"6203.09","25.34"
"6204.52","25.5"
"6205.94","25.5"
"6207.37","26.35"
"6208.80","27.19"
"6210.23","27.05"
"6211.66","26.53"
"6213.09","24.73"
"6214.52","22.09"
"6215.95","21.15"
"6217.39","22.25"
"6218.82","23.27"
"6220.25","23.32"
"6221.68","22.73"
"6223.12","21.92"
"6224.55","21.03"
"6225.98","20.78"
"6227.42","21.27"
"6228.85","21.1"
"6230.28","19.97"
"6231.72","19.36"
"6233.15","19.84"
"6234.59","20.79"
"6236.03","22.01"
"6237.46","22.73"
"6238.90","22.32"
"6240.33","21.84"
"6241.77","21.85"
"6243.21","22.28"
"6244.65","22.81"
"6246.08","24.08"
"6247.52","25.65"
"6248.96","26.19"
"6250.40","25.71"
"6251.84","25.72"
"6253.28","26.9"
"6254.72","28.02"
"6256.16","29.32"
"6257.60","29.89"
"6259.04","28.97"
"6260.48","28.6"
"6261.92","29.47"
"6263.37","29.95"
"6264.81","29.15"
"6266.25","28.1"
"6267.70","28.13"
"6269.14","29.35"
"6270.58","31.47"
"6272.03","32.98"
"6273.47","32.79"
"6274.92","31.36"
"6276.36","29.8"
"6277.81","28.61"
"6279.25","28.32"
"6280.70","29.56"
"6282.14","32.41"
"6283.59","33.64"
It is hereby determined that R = 0.7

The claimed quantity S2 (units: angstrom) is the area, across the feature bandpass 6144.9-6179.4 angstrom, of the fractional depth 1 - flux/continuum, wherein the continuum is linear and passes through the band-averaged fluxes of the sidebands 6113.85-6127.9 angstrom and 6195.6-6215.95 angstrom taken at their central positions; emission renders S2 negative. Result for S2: 0.9 angstrom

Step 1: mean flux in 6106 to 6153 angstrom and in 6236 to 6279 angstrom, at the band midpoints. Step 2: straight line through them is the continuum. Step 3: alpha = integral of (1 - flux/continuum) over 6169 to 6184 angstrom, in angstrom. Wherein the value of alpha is 3.8 angstrom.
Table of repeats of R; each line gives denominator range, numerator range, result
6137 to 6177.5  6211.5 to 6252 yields 0.63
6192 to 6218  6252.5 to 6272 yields 1.20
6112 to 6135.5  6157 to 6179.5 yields 0.65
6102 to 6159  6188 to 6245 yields 0.54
